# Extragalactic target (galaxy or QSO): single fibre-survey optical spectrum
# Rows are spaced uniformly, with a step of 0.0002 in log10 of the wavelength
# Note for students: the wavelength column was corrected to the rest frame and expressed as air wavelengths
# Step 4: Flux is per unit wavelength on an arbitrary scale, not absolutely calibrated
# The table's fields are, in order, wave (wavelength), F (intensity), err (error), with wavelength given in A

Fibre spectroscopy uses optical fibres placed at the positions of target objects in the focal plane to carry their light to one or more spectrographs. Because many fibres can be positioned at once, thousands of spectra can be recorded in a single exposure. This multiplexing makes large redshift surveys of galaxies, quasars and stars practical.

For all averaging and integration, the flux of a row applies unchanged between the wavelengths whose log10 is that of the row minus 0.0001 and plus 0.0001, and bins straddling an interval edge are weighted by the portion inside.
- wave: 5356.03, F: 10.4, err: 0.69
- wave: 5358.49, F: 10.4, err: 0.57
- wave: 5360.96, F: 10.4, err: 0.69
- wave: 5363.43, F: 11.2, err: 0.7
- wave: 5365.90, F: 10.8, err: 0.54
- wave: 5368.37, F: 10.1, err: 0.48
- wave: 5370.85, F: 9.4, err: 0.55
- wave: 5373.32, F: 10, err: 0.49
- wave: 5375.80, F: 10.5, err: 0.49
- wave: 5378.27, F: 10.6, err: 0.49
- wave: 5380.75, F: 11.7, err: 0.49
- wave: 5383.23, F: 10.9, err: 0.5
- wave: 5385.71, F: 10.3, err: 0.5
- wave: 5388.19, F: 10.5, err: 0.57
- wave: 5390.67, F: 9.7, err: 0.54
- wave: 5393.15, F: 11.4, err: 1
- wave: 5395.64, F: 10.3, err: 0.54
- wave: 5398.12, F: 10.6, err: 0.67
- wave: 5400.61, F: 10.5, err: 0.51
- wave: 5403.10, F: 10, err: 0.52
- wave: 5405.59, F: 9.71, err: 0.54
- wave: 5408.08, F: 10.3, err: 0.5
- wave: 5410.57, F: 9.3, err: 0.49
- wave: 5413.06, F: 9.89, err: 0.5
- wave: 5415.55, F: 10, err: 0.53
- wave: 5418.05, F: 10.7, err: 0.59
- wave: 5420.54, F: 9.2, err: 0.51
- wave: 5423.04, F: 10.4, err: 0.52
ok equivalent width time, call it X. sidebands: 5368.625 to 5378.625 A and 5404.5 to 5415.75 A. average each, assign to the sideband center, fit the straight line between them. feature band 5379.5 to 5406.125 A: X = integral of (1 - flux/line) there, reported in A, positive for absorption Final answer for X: -1.55 A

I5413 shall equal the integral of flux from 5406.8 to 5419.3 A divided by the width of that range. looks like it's 10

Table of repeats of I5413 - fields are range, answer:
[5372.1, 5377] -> 10.2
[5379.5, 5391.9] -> 10.6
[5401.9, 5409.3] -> 10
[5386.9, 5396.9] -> 10.5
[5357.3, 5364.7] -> 10.7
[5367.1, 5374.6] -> 9.83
